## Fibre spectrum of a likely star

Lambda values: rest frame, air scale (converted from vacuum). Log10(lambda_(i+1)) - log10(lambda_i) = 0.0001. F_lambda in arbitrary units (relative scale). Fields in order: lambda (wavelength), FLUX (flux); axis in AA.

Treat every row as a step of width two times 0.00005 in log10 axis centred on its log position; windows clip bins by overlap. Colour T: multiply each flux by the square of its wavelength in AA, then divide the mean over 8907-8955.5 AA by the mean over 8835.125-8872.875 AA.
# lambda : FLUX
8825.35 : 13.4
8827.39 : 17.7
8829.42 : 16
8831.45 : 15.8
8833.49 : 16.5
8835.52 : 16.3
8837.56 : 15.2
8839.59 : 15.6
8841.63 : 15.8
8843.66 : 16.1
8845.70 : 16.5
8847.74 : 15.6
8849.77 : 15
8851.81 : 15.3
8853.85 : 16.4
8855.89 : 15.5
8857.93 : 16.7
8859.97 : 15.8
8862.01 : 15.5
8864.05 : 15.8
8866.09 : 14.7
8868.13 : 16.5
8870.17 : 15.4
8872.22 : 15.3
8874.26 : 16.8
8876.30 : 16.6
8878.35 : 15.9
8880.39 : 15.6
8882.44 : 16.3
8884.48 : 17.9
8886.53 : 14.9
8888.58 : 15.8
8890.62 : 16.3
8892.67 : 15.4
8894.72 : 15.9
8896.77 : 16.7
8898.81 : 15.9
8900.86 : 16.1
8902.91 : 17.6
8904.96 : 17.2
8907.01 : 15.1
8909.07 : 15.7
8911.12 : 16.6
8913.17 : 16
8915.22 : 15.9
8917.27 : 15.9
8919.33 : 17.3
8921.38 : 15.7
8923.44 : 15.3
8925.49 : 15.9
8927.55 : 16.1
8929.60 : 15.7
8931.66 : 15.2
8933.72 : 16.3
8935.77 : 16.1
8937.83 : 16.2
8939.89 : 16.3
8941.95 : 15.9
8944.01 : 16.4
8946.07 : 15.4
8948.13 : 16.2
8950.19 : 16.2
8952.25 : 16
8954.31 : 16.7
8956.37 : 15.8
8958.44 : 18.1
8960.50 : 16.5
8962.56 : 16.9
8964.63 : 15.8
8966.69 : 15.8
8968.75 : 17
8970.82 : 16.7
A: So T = 1.04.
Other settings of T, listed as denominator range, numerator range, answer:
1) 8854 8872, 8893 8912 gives 1.04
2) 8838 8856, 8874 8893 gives 1.03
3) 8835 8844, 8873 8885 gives 1.05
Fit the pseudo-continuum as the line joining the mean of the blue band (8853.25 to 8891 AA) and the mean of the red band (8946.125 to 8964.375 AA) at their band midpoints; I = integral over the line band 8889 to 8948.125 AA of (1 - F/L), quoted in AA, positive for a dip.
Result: 0.6 AA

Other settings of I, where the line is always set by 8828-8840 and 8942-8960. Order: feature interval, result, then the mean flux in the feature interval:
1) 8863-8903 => 0.2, 16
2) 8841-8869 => 0.4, 15.8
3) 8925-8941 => 0.3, 16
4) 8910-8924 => 0.1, 16.1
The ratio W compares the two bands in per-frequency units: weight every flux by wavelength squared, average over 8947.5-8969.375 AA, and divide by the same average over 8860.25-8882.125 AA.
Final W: 1.06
